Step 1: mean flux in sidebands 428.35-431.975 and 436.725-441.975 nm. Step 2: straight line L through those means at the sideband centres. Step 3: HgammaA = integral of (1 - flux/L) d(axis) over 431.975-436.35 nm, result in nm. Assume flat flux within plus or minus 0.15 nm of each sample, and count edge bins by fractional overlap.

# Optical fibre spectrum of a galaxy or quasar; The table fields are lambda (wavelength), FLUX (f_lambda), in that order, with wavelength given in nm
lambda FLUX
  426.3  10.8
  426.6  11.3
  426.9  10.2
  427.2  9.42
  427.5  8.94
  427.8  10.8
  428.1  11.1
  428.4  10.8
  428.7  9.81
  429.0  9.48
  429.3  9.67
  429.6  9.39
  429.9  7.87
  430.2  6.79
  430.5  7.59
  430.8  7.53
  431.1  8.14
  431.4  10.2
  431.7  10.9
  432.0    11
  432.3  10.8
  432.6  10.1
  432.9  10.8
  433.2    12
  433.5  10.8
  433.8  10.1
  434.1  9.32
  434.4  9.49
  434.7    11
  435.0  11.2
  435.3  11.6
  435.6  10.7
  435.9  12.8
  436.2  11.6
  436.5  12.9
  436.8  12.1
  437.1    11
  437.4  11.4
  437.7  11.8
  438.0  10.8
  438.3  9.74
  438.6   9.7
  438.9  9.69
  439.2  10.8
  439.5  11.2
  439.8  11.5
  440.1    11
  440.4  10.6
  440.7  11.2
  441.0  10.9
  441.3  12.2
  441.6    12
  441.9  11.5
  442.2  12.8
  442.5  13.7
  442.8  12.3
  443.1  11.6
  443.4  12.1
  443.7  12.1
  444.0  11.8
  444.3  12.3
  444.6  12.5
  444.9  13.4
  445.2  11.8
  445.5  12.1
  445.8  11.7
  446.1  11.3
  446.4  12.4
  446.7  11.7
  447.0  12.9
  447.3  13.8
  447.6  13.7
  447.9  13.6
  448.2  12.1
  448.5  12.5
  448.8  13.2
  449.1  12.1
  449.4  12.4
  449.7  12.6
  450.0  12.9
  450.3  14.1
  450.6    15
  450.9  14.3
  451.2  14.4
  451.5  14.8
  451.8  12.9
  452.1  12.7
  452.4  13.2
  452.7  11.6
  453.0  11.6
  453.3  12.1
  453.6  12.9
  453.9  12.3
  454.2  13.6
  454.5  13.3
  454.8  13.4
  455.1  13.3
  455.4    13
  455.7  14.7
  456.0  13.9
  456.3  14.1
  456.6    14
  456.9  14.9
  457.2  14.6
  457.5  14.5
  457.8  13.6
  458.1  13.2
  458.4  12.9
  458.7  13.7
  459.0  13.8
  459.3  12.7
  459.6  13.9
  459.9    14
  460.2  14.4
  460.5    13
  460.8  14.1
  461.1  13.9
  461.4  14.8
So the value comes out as -0.43 nm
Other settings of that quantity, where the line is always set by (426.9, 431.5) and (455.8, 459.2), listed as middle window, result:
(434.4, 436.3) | -0.20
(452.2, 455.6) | 0.14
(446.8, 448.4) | -0.12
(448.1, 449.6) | 0.00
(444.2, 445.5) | -0.07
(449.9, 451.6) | -0.20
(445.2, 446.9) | 0.02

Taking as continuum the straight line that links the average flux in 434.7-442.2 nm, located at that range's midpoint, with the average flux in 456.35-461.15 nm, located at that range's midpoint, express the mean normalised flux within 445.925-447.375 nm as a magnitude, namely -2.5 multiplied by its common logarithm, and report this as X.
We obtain 0.00 mag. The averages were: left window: 11.3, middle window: 12.3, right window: 13.8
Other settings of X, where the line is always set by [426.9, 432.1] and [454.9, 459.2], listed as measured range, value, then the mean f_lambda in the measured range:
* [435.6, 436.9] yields -0.16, 12.2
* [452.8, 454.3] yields 0.07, 12.4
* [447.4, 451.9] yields -0.06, 13.4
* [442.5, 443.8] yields -0.06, 12.2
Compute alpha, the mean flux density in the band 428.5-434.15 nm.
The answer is 9.61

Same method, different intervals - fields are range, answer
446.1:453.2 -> 13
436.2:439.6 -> 11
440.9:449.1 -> 12.4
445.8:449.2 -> 12.6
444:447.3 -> 12.3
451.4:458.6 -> 13.4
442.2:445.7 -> 12.3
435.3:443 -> 11.4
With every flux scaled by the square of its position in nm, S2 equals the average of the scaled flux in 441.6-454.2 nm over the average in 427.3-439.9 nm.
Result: 1.31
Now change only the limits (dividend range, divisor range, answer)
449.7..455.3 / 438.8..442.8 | 1.21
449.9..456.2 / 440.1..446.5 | 1.16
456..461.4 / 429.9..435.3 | 1.58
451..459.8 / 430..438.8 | 1.41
